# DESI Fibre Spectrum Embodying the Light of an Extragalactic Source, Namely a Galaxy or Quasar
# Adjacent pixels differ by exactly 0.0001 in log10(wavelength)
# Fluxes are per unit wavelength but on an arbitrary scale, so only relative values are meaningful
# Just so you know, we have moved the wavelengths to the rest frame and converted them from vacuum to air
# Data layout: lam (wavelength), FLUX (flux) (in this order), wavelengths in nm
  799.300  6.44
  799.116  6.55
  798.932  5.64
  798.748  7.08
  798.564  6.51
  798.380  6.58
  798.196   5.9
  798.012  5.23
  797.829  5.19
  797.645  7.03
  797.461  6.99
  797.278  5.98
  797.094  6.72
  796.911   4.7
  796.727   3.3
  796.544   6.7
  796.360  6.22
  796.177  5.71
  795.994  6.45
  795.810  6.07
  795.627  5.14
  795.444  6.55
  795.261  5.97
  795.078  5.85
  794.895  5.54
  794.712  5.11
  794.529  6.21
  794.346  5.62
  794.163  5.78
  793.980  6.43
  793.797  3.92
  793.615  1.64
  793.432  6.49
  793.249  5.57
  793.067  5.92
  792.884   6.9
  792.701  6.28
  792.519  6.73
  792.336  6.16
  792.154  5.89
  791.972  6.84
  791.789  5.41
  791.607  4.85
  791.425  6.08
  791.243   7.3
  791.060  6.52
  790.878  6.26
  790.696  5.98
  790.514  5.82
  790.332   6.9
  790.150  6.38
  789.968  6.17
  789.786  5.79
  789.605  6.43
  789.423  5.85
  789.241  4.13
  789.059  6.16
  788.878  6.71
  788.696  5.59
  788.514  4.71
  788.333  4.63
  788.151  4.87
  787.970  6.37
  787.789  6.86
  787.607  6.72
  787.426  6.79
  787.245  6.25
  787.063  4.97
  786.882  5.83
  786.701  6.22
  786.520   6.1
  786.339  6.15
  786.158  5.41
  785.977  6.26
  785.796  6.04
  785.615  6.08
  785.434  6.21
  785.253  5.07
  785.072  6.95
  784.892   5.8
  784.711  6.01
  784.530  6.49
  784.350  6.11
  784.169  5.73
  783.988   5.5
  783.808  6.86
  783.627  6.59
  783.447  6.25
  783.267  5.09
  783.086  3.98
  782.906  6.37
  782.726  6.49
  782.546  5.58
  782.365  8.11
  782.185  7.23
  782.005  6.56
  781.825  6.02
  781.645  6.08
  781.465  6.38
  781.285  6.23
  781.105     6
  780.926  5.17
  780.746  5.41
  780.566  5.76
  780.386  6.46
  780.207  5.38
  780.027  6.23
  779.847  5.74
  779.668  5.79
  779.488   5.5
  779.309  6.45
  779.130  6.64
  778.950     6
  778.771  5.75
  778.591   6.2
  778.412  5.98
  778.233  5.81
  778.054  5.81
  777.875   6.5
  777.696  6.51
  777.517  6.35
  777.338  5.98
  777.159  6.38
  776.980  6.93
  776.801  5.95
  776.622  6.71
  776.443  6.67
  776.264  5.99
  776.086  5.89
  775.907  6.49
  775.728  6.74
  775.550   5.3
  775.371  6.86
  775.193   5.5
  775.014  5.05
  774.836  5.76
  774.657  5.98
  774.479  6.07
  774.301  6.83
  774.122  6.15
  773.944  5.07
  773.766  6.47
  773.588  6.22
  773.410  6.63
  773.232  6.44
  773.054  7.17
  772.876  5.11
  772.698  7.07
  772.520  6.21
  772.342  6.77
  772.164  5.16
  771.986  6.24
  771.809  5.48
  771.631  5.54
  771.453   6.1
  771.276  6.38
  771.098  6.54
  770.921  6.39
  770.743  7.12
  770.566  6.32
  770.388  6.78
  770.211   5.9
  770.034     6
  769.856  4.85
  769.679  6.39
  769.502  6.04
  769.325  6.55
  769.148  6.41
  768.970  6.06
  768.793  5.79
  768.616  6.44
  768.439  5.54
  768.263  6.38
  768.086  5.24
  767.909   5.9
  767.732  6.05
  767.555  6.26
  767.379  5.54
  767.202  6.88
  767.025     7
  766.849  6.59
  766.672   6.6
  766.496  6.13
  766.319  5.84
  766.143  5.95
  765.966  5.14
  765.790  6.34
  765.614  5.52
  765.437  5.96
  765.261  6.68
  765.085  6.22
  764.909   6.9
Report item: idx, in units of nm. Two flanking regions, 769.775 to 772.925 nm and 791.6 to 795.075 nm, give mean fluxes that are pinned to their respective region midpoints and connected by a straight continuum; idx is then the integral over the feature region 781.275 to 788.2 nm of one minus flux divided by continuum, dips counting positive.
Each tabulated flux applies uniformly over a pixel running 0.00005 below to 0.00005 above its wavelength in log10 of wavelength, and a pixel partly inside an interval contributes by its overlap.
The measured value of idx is -0.33 nm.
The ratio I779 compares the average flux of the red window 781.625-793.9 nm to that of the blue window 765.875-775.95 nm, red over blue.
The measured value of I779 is 0.97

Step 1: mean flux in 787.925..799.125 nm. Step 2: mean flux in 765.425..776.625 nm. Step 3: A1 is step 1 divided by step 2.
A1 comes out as 1.0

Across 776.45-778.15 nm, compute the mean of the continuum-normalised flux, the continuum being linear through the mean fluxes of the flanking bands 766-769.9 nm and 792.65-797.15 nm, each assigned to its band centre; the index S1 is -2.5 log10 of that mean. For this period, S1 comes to -0.07 mag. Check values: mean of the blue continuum 6.11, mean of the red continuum 5.62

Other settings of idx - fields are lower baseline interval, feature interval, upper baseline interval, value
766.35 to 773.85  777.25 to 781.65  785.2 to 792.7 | 0.07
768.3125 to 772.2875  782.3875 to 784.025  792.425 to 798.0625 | -0.01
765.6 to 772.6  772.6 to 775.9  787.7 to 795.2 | -0.05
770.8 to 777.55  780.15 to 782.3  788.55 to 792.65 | 0.01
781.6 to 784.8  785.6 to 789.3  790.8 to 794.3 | 0.10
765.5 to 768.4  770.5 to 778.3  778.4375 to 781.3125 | -0.28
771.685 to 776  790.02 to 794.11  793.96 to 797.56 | -0.02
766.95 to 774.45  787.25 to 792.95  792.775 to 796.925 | -0.38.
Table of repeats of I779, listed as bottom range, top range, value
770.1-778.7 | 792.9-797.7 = 0.92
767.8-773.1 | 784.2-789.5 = 0.96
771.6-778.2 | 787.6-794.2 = 0.95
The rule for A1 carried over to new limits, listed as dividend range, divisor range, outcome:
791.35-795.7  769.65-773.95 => 0.92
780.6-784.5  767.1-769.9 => 1.01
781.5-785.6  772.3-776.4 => 1.00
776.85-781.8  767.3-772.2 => 1.00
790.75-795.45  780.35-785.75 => 0.96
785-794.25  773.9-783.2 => 0.97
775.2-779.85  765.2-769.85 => 1.01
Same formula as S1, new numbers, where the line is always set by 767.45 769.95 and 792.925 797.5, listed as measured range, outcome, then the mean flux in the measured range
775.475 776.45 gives -0.05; 6.15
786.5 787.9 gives -0.09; 6.23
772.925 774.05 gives -0.07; 6.29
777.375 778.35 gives -0.06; 6.18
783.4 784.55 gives -0.08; 6.2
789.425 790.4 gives -0.11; 6.28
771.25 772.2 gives 0.02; 5.82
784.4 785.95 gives -0.06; 6.09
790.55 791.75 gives -0.08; 6.12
